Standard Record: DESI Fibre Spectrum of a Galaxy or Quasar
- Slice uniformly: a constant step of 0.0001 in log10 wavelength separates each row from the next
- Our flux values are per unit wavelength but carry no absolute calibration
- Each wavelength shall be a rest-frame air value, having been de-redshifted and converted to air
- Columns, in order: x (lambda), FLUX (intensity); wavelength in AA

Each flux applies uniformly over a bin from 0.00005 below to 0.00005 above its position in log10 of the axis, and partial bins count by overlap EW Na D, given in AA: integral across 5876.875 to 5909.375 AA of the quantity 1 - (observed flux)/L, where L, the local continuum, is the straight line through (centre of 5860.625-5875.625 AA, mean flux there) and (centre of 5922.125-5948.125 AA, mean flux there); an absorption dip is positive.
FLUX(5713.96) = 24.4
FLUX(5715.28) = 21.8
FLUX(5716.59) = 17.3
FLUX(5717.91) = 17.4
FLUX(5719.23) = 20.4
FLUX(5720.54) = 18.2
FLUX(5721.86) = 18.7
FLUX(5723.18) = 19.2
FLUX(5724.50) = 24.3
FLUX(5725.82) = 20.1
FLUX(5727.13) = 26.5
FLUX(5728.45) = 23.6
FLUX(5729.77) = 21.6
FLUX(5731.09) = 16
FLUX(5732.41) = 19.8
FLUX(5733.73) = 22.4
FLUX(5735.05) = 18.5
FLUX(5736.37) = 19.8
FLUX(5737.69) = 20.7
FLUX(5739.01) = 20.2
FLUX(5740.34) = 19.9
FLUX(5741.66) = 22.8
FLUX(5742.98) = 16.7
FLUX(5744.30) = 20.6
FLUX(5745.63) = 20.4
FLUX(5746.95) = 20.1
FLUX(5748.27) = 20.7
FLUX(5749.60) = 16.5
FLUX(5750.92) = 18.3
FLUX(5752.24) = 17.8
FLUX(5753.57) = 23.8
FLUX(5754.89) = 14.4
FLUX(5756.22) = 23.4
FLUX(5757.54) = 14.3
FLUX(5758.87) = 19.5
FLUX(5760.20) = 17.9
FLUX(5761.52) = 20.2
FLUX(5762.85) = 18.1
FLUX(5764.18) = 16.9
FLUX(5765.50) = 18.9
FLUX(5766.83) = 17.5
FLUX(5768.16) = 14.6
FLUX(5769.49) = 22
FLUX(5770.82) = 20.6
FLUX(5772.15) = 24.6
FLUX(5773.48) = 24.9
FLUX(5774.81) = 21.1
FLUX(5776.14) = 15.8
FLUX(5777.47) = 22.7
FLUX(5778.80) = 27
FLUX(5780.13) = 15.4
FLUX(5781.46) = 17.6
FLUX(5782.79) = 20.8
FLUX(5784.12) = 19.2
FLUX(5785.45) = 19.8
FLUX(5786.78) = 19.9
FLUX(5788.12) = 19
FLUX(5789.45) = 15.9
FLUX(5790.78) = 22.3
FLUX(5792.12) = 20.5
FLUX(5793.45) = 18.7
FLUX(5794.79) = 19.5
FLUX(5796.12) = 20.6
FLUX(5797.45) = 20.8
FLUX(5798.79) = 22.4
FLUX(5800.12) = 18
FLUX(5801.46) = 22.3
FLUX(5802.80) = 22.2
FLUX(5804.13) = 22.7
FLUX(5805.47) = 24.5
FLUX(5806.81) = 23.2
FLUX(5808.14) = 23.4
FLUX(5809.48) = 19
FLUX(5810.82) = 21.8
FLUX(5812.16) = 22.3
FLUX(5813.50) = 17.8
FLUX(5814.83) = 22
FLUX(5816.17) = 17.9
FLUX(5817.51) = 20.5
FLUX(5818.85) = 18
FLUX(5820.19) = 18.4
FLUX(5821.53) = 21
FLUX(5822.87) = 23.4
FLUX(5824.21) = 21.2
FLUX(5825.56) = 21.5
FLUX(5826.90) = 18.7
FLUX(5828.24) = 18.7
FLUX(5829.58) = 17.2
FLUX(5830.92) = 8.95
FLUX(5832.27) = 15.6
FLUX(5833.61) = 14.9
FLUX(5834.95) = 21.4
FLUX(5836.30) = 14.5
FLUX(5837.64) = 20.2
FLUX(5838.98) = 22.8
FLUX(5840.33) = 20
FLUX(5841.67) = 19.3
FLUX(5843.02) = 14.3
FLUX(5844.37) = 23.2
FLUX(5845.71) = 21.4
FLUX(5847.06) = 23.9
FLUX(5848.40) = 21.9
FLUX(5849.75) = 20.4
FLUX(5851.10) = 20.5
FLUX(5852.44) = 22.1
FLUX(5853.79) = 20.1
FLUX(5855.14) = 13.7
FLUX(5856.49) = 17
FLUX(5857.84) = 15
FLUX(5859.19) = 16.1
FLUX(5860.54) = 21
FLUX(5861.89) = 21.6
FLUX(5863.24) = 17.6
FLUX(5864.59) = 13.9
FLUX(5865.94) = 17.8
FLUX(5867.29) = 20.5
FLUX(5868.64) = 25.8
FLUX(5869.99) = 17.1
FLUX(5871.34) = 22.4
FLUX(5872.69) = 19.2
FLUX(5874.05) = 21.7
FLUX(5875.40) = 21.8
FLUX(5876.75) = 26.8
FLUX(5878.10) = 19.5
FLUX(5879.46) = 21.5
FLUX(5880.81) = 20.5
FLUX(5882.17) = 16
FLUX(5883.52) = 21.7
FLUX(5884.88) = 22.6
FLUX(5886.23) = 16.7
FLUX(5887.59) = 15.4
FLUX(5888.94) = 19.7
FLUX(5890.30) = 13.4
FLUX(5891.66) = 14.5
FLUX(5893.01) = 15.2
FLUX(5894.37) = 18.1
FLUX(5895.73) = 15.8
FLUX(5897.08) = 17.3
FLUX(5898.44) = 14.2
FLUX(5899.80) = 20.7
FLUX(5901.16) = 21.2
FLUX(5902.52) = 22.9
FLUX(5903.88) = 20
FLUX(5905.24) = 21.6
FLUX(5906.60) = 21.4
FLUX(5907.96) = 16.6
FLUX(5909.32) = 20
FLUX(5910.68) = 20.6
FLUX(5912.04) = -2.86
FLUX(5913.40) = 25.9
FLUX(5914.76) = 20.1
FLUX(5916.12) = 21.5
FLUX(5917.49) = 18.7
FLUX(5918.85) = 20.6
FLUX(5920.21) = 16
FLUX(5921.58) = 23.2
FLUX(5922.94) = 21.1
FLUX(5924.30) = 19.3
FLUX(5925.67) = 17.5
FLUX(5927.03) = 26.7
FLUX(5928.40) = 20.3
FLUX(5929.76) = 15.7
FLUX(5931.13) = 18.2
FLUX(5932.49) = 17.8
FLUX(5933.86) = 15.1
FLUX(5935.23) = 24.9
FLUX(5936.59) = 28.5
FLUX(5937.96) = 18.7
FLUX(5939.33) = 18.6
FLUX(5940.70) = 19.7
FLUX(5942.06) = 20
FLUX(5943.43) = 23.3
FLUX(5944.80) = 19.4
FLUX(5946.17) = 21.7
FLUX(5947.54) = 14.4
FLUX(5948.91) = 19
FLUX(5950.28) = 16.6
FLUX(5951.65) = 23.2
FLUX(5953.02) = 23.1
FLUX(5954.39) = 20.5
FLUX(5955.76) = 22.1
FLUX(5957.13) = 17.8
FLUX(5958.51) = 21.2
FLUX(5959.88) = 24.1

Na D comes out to 2.07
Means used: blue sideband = 19.9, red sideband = 20.1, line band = 18.7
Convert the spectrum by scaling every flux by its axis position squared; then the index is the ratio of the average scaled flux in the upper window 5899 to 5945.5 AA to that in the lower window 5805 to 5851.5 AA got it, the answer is 1.03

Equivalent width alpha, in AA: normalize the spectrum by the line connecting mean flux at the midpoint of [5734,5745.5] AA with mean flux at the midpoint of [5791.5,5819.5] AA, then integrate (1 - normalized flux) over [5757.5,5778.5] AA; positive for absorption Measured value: 0.8 AA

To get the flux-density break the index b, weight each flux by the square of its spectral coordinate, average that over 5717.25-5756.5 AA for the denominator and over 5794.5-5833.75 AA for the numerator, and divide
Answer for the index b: 1.02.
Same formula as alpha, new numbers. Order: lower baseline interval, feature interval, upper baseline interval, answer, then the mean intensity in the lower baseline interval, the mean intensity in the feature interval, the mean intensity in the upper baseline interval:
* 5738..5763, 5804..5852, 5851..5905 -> -2.0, 19.3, 19.9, 19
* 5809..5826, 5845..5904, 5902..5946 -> 2.4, 20.4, 19.2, 19.7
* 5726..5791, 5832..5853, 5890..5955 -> -0.4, 19.8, 19.9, 19.2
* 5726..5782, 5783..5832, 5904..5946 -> -0.7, 19.9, 20.1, 19.6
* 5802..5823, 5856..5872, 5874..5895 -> 0.6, 21.1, 18.8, 19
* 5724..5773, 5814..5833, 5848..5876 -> 0.7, 19.8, 18.8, 19.4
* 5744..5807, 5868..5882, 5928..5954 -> -1.1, 19.9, 21.4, 19.9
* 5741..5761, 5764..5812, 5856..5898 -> -3.7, 19.2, 20.5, 18.8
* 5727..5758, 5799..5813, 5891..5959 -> -1.6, 19.9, 21.9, 19.4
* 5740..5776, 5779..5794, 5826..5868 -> -0.1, 19.4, 19.3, 18.5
